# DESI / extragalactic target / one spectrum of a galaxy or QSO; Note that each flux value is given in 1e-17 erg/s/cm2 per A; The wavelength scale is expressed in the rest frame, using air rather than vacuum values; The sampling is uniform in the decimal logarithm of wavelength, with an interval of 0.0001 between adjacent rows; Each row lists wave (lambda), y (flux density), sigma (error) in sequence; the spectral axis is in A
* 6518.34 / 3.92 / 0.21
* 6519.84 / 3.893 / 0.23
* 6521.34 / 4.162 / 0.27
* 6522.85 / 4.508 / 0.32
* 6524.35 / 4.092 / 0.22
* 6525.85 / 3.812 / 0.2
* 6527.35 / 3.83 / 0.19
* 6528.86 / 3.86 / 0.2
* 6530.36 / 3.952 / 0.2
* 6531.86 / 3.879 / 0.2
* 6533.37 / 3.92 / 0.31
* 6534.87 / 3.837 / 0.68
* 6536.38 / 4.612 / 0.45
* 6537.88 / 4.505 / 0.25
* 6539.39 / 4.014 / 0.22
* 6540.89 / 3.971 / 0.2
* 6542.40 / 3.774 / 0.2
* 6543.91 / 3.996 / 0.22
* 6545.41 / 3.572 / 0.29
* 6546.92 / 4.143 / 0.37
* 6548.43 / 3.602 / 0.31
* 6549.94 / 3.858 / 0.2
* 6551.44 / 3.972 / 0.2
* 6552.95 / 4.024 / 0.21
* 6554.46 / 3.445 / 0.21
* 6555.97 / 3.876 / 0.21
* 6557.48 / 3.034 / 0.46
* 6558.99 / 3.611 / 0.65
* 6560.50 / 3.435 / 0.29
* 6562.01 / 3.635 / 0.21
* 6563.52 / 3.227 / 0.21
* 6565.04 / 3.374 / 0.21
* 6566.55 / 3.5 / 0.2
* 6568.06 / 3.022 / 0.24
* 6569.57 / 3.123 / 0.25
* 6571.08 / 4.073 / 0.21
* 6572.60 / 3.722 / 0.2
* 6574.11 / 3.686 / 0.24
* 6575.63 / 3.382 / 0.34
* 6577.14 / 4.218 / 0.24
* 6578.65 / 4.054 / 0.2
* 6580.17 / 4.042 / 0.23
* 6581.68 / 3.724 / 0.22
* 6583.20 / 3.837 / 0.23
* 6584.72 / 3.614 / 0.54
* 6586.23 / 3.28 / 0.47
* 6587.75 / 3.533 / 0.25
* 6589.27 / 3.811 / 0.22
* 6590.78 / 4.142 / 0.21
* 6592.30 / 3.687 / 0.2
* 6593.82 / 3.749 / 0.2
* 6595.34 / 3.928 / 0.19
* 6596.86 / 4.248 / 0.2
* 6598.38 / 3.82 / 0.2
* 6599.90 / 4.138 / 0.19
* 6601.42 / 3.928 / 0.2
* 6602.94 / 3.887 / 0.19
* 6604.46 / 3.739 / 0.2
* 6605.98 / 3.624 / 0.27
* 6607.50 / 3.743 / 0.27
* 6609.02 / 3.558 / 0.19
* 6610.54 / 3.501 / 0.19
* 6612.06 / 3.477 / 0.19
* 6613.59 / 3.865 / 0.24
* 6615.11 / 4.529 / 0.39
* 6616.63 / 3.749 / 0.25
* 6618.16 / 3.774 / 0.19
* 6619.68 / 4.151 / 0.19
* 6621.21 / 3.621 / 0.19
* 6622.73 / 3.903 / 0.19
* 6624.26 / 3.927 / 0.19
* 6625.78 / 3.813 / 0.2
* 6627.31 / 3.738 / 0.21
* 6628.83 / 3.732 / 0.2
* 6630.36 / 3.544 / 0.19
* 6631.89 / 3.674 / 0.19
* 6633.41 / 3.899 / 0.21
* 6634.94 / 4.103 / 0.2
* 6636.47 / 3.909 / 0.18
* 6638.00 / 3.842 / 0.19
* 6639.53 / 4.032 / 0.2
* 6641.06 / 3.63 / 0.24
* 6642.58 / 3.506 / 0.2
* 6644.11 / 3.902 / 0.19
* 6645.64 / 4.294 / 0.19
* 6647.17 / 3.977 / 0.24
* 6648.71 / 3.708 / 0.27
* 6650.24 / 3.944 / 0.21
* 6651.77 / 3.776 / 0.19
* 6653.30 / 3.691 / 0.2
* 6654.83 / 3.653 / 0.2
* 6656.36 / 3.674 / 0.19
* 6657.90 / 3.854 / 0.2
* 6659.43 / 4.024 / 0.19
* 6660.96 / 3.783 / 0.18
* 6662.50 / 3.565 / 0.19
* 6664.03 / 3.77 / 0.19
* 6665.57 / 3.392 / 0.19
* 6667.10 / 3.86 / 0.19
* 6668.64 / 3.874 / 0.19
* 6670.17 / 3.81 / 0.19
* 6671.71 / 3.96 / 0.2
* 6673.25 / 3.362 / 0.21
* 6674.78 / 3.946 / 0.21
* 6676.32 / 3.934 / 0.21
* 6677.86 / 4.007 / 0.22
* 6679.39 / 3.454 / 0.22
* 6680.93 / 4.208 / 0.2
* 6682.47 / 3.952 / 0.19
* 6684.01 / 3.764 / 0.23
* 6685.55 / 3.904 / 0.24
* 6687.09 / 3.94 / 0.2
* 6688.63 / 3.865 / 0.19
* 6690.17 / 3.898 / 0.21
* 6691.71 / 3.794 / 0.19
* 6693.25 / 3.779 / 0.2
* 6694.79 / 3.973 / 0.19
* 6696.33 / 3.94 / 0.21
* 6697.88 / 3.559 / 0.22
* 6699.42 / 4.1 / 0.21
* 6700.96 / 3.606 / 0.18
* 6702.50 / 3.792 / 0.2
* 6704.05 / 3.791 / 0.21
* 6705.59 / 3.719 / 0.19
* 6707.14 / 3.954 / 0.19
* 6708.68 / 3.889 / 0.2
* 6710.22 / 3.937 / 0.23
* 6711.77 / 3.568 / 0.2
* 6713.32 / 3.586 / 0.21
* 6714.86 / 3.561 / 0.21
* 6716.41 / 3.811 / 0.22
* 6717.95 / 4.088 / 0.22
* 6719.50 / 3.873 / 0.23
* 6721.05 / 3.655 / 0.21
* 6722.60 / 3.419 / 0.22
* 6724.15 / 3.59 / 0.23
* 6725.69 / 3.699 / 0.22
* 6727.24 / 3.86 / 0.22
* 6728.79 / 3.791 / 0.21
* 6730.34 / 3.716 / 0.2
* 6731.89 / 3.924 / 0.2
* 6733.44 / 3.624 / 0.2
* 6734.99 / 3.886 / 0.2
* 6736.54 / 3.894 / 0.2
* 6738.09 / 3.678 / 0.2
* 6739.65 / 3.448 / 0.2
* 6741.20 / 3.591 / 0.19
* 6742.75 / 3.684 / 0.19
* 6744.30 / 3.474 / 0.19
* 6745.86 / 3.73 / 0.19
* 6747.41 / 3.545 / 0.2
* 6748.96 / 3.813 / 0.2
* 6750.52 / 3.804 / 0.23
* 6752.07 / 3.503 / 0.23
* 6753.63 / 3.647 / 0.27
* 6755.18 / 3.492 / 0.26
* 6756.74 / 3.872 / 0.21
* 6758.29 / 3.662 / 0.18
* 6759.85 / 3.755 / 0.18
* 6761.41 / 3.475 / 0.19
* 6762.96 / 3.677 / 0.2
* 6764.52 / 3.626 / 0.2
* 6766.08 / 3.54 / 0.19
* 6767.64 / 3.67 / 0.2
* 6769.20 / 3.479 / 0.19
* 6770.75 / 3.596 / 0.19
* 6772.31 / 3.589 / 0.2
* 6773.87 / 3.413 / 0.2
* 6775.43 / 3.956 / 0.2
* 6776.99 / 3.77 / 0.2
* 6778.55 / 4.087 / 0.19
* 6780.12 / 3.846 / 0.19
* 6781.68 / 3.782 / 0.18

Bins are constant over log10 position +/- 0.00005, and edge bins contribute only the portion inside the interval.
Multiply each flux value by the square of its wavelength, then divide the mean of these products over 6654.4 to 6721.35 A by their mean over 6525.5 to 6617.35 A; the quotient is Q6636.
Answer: 1.0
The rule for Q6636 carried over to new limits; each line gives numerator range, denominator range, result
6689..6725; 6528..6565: 1.04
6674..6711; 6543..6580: 1.10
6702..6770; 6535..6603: 1.03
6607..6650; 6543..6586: 1.06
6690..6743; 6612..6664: 1.00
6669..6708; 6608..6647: 1.02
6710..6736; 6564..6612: 1.04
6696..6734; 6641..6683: 1.00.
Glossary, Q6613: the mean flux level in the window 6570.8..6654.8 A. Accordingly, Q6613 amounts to 3.82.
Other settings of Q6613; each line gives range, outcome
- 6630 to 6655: 3.84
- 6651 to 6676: 3.75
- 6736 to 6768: 3.64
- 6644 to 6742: 3.79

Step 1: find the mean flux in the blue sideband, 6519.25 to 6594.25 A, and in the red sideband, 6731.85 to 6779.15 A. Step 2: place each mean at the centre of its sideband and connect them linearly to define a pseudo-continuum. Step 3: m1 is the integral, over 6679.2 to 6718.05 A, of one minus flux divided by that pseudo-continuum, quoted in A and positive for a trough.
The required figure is -1.3 A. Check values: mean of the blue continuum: 3.79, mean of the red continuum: 3.67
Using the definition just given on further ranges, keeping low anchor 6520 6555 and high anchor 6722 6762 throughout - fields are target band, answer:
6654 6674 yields 0.3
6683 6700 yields -0.5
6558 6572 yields 1.8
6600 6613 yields 0.6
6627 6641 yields 0.0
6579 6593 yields 0.5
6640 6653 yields -0.1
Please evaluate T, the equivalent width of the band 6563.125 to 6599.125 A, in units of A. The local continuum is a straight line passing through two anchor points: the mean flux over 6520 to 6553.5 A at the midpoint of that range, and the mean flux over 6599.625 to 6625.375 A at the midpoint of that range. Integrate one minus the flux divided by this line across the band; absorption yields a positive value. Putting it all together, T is 1.74 A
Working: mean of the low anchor 3.99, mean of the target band 3.7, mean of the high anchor 3.83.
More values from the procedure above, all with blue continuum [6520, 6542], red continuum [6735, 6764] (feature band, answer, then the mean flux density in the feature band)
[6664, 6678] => 0.1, 3.78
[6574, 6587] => 0.7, 3.76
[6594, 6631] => 0.7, 3.83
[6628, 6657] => 0.3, 3.82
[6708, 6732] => -0.2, 3.74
